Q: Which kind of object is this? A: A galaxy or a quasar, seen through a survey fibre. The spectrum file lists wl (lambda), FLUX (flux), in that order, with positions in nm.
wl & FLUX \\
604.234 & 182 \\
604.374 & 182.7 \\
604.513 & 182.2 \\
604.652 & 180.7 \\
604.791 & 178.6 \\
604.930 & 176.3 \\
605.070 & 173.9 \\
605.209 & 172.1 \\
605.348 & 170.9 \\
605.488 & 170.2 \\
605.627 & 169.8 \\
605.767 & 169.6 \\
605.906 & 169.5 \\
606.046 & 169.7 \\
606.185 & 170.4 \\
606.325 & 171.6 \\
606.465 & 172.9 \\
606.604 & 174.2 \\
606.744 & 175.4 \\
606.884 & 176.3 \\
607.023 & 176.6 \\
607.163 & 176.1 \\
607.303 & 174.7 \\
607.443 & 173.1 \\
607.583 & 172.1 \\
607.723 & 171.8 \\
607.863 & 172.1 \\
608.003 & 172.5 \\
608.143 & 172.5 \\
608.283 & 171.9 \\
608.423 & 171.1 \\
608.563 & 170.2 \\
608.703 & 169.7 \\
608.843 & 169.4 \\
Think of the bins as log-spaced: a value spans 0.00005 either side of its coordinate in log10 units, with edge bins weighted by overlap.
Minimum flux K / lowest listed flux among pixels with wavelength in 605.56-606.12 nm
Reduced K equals 169.5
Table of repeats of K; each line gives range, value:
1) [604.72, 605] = 176.3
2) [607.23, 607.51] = 173.1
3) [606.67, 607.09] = 175.4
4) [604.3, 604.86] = 178.6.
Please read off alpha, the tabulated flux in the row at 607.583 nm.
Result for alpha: 172.1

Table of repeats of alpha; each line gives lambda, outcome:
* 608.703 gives 169.7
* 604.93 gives 176.3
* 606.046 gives 169.7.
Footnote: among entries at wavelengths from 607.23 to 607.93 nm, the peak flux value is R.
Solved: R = 174.7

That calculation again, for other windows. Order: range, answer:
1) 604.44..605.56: 182.2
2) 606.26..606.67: 174.2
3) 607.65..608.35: 172.5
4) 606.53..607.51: 176.6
